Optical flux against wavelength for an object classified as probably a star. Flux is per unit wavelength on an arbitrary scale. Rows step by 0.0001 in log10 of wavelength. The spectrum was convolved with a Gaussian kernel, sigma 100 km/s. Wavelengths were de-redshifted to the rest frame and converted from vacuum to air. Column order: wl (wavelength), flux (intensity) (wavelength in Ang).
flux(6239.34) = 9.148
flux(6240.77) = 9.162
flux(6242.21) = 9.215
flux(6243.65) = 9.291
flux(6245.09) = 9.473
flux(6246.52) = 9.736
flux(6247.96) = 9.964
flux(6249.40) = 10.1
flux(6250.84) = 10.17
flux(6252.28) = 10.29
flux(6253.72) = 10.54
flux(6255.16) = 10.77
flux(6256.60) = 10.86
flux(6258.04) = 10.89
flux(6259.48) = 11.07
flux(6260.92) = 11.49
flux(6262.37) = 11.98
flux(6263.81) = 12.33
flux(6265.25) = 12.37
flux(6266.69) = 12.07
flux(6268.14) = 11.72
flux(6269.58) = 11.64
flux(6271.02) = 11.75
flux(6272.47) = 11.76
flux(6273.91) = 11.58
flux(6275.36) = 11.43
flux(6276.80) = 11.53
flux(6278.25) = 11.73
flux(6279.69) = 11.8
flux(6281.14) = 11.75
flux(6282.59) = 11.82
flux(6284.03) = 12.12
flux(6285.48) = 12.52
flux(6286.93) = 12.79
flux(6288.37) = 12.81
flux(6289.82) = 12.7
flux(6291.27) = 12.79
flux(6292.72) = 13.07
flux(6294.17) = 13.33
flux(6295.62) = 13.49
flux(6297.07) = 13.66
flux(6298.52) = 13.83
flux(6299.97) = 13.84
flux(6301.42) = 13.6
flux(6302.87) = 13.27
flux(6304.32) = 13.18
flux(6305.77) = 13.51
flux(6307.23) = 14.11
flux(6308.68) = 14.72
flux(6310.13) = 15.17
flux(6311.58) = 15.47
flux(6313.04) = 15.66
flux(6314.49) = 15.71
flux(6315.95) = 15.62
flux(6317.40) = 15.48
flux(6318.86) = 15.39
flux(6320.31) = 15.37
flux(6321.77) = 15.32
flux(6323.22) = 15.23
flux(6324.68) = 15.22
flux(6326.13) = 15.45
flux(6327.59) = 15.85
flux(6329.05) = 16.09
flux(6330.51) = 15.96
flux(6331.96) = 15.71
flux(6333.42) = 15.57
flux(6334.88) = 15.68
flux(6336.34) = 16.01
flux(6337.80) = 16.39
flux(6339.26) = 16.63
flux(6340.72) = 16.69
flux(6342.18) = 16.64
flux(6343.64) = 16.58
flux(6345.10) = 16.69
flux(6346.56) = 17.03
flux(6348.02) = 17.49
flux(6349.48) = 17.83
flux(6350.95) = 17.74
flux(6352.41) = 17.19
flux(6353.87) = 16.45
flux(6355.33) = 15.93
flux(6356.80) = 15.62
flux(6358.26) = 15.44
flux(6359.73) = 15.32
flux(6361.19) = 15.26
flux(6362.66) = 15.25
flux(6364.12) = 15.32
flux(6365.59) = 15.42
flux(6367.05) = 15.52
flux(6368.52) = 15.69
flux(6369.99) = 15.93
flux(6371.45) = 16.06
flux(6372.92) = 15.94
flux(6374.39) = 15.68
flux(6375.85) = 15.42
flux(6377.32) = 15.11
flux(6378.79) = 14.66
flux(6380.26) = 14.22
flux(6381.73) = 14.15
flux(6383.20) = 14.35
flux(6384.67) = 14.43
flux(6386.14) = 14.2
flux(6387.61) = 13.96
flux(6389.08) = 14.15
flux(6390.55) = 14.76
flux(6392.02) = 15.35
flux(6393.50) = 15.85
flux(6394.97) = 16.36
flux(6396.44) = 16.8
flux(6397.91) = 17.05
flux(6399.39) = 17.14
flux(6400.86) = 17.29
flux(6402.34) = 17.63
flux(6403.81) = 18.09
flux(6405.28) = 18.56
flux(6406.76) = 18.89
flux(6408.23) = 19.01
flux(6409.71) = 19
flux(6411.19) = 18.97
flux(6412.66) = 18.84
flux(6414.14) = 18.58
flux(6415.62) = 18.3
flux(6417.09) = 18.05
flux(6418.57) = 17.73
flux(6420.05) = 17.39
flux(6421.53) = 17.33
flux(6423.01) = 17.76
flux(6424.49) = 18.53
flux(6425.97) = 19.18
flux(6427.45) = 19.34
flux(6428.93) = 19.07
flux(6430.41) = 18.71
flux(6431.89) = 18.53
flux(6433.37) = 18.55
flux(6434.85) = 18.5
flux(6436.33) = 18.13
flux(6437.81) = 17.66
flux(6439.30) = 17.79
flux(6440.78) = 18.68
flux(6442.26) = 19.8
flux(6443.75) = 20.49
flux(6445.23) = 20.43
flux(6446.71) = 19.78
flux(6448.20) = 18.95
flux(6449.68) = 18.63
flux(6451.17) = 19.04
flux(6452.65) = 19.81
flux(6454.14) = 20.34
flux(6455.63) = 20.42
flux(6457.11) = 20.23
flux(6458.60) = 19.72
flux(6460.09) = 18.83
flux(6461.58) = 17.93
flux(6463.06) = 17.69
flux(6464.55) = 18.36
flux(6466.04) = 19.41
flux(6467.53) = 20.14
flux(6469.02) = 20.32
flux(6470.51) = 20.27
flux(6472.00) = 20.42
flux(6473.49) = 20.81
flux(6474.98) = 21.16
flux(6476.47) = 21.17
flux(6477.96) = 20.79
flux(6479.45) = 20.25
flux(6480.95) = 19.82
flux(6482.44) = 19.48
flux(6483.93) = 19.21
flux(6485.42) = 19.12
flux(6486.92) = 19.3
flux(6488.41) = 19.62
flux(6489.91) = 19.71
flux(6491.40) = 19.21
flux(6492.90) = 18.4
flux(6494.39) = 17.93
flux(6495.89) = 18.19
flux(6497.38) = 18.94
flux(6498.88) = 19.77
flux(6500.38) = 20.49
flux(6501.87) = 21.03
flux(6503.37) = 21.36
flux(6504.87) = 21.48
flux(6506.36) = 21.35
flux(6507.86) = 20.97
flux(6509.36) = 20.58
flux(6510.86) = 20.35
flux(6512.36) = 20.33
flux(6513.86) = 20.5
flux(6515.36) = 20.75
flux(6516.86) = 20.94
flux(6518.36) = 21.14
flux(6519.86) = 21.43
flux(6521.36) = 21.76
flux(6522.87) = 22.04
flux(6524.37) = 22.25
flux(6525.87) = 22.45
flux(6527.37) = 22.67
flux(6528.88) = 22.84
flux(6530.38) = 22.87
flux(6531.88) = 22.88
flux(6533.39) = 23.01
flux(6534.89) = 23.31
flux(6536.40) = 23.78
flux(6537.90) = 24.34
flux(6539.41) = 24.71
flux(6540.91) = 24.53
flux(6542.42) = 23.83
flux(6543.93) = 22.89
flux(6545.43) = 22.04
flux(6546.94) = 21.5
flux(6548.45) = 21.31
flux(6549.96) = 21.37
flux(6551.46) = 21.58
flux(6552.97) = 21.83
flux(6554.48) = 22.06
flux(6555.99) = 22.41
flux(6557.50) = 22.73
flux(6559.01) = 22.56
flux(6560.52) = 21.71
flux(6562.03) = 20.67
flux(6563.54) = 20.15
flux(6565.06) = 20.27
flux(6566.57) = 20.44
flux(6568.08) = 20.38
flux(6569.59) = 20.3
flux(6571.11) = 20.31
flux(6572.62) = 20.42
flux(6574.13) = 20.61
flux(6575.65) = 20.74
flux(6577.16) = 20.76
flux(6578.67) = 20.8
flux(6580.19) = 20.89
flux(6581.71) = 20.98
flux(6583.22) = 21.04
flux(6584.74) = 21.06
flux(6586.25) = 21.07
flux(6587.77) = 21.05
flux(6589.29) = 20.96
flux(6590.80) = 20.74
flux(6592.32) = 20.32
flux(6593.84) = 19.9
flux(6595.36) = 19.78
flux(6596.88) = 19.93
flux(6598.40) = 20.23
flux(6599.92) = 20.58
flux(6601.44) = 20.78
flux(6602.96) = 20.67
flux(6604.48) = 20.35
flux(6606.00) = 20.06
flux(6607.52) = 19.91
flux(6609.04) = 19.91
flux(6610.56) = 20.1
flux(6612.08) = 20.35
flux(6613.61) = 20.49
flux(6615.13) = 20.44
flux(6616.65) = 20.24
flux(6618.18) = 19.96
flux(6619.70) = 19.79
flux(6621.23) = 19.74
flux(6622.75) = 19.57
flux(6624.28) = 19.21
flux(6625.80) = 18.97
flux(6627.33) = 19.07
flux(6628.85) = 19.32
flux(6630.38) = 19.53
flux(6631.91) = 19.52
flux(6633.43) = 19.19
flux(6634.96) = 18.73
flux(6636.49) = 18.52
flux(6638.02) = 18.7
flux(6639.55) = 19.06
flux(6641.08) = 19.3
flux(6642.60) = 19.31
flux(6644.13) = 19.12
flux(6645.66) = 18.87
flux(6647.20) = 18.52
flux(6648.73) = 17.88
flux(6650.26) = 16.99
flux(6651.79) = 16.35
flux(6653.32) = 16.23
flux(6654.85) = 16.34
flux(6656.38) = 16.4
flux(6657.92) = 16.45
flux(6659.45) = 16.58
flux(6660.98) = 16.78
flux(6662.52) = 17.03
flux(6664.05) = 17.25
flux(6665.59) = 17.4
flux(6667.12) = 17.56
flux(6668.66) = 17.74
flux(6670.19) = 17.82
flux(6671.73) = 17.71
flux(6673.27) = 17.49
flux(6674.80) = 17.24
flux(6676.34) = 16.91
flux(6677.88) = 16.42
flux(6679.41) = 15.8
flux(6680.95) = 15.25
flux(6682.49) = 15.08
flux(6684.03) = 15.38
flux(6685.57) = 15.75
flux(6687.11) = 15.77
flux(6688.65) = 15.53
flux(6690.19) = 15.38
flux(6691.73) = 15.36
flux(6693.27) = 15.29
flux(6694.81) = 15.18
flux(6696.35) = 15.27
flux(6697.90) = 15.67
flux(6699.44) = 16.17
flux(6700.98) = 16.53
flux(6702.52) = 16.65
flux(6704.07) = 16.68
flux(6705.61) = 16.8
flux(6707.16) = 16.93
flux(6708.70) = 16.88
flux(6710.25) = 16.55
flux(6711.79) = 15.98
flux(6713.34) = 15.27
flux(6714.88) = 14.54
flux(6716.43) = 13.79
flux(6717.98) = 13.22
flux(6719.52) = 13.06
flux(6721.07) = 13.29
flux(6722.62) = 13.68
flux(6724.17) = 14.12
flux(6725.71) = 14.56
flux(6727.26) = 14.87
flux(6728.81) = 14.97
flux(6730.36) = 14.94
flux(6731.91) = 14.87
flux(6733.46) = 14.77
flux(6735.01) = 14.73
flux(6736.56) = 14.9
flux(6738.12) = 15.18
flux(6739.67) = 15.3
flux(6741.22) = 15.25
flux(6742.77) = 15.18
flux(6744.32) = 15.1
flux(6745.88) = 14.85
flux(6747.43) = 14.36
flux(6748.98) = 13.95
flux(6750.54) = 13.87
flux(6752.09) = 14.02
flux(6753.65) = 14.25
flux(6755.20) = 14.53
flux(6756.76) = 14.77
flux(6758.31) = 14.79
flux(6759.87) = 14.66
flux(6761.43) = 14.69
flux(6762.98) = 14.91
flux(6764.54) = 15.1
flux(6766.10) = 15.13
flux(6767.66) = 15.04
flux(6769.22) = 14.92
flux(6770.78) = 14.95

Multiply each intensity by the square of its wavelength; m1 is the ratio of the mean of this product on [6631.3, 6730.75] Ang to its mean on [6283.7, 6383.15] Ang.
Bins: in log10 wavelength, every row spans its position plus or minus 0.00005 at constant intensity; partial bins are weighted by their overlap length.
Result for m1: 1.2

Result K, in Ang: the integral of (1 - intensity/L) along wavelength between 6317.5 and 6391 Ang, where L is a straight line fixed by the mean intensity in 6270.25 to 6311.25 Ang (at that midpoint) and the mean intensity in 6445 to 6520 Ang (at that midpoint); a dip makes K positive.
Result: -2.6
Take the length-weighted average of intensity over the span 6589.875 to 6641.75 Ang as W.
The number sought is 19.8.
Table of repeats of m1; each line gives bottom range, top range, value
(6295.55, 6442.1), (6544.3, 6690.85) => 1.27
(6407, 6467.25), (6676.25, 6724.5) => 0.89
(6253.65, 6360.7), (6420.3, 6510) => 1.45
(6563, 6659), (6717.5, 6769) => 0.77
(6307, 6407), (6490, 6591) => 1.42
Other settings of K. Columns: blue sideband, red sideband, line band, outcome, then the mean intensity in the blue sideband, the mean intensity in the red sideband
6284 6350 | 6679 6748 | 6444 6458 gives -4.4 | 15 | 15.2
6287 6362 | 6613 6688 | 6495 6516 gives -4.6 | 15.3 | 17.9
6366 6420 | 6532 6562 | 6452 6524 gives 0.7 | 16.4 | 22.7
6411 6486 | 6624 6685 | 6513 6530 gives -2.8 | 19.2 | 17.7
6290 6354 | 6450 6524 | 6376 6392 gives 2.5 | 15.3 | 20.1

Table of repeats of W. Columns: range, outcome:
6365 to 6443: 17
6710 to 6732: 14.5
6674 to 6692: 15.8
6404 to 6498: 19.1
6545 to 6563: 21.8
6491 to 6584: 21.4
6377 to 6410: 16.1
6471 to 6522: 20.2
